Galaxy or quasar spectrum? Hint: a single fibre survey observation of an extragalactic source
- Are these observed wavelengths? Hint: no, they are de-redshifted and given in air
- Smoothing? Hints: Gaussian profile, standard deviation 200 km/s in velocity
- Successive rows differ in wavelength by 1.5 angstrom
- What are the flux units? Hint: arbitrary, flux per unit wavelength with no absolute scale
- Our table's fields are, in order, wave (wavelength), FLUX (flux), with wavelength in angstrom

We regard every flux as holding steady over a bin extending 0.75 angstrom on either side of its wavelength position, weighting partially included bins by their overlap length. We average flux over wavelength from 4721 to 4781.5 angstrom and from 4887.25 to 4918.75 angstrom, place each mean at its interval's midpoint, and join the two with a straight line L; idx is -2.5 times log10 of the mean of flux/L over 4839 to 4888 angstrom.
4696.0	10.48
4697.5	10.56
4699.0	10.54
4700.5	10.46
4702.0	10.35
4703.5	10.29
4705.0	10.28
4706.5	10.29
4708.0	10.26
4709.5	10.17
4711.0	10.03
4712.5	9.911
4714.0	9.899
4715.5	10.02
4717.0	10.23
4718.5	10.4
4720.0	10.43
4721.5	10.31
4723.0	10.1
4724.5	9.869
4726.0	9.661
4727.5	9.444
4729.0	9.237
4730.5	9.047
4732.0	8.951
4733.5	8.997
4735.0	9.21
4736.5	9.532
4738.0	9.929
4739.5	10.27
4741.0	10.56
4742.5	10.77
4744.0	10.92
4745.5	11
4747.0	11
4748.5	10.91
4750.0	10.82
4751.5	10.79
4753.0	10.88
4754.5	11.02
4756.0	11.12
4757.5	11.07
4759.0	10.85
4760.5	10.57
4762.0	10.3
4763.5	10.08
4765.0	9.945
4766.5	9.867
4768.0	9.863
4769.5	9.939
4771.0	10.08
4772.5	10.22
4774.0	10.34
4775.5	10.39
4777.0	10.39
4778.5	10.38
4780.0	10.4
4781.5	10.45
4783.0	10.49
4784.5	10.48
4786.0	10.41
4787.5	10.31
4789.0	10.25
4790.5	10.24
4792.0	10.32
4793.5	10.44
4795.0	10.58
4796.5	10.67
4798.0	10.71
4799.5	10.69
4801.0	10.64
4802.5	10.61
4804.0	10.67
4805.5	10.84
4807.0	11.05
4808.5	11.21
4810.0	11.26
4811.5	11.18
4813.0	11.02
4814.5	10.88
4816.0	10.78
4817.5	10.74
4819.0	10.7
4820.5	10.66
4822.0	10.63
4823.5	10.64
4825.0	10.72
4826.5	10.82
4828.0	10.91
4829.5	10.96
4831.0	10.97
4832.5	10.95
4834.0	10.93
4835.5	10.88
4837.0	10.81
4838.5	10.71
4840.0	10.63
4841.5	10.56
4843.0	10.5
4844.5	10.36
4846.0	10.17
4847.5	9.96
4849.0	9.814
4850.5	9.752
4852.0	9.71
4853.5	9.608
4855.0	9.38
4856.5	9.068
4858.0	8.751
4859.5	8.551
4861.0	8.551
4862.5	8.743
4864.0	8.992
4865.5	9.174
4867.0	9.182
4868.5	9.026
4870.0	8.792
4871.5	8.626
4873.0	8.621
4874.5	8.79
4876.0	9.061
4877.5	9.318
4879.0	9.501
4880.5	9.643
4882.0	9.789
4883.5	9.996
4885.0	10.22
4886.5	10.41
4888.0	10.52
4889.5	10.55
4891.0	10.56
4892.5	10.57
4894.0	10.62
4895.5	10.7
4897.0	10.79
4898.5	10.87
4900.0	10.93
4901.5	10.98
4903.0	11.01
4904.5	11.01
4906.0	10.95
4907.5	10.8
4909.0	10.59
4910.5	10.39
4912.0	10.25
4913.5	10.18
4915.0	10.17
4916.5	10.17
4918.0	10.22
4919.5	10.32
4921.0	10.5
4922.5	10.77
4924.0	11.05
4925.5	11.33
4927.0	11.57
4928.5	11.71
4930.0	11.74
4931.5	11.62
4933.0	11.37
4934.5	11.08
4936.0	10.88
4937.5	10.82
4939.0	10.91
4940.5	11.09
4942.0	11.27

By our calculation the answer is 0.110 mag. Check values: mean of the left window 10.2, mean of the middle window 9.5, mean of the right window 10.6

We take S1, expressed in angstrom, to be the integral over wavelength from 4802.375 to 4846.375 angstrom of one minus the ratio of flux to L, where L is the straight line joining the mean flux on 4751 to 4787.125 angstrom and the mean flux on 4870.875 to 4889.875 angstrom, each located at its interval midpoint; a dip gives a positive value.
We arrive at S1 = -3.4 angstrom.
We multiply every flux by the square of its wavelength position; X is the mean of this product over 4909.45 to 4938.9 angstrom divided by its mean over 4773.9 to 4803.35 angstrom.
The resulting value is 1.10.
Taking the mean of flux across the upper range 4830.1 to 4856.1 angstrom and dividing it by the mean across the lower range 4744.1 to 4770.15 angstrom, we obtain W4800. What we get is 1.0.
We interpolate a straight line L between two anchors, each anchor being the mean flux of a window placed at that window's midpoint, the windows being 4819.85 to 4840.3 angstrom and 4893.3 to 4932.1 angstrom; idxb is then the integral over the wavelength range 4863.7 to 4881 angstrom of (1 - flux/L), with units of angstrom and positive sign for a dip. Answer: 2.8 angstrom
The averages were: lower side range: 10.8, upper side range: 10.8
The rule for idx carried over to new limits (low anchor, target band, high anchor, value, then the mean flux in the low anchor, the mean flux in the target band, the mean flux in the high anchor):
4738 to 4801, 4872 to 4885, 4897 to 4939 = 0.15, 10.5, 9.38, 10.9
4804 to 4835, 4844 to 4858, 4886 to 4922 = 0.11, 10.9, 9.69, 10.6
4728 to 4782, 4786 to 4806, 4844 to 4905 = -0.05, 10.3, 10.5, 9.76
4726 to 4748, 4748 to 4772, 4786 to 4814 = -0.03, 9.92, 10.5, 10.7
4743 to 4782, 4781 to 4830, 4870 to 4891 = -0.05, 10.5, 10.7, 9.62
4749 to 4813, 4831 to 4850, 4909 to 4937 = 0.01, 10.6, 10.5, 10.8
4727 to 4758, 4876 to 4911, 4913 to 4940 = 0.04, 10.3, 10.4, 10.9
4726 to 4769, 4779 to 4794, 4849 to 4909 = -0.03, 10.2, 10.4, 9.81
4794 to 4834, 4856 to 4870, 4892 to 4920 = 0.20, 10.8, 8.88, 10.6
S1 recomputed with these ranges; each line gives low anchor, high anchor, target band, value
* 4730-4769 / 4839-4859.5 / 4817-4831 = -1.14 angstrom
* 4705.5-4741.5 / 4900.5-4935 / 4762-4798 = -0.50 angstrom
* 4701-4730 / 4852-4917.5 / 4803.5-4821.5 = -1.75 angstrom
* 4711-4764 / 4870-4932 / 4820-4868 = 1.32 angstrom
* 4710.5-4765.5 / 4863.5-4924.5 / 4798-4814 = -1.15 angstrom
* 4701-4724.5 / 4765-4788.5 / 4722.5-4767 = -0.01 angstrom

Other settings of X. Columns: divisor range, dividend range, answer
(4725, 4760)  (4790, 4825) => 1.08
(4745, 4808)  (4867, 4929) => 1.03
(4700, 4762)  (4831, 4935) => 1.06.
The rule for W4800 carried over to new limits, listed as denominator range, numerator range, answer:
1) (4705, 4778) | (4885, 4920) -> 1.04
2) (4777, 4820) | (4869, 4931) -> 0.97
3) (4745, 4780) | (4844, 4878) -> 0.88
